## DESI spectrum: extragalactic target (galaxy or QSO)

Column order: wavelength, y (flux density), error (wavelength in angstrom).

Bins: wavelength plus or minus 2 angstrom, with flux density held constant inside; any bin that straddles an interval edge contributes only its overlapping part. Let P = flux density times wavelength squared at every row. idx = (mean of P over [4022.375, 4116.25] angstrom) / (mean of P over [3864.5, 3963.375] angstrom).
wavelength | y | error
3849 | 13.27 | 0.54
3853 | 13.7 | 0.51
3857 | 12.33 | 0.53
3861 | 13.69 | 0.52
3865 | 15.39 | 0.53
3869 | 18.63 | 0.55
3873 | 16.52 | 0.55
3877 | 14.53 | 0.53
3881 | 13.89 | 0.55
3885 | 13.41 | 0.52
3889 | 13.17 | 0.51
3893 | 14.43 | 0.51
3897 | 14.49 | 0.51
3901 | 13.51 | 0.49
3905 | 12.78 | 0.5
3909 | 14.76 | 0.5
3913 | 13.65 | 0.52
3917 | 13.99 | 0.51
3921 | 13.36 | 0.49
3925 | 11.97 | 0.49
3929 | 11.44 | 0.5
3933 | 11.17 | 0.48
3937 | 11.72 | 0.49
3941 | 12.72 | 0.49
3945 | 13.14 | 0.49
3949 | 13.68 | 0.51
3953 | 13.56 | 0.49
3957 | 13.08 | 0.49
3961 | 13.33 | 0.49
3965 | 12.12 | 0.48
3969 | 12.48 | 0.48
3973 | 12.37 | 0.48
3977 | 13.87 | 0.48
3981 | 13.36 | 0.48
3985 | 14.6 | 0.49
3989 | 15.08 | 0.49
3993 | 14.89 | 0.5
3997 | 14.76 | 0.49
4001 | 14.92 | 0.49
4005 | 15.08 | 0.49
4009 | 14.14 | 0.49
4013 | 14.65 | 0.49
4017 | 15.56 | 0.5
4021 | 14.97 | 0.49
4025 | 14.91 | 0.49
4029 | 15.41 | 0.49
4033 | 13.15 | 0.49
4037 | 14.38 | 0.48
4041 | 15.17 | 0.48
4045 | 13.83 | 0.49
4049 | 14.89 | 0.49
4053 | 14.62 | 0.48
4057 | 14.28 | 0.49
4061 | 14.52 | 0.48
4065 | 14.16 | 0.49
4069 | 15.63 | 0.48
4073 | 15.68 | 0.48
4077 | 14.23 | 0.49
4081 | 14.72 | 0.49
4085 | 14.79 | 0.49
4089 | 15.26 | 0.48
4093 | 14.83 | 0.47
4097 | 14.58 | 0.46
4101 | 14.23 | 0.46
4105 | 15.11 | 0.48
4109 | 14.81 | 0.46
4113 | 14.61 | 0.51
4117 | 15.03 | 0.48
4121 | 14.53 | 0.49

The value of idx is 1.16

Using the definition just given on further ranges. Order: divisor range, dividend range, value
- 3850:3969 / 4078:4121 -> 1.20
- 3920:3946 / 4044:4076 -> 1.29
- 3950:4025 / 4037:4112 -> 1.09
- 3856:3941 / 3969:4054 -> 1.11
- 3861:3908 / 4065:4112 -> 1.13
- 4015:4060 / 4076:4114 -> 1.03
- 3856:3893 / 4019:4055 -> 1.08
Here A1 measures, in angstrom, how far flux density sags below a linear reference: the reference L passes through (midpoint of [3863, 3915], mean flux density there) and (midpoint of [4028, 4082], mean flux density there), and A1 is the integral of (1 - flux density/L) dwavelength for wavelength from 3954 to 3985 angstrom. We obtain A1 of 3.2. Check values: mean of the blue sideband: 14.6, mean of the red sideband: 14.6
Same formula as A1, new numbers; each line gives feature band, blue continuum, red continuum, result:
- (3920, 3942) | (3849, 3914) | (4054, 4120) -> 3.7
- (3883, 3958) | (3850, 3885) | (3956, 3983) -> 3.4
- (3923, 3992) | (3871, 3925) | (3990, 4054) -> 6.6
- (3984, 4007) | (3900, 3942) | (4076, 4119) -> -2.1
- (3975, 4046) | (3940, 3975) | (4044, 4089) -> -4.1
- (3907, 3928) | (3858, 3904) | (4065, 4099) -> 1.7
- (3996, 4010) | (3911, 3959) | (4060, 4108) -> -1.1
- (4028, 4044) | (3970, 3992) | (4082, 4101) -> -0.1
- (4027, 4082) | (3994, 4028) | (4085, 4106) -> 0.8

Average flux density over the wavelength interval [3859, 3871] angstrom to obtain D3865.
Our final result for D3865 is 15.9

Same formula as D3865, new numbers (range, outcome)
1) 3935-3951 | 12.8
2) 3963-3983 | 12.8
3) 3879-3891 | 13.5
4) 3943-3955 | 13.5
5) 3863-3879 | 16.3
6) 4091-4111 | 14.7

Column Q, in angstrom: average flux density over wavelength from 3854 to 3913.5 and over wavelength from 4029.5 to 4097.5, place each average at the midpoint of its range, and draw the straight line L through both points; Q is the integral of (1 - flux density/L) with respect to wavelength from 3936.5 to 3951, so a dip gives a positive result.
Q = 1.5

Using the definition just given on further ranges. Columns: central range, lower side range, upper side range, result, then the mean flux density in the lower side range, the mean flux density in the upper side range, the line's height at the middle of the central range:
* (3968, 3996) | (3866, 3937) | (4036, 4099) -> 0.74 angstrom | 13.8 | 14.7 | 14.3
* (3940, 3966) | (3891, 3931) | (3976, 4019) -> 1.63 angstrom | 13.4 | 14.6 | 14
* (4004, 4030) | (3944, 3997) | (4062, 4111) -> -1.61 angstrom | 13.6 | 14.8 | 14.1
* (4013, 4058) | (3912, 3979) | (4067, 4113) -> -1.82 angstrom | 12.8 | 14.9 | 14.1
